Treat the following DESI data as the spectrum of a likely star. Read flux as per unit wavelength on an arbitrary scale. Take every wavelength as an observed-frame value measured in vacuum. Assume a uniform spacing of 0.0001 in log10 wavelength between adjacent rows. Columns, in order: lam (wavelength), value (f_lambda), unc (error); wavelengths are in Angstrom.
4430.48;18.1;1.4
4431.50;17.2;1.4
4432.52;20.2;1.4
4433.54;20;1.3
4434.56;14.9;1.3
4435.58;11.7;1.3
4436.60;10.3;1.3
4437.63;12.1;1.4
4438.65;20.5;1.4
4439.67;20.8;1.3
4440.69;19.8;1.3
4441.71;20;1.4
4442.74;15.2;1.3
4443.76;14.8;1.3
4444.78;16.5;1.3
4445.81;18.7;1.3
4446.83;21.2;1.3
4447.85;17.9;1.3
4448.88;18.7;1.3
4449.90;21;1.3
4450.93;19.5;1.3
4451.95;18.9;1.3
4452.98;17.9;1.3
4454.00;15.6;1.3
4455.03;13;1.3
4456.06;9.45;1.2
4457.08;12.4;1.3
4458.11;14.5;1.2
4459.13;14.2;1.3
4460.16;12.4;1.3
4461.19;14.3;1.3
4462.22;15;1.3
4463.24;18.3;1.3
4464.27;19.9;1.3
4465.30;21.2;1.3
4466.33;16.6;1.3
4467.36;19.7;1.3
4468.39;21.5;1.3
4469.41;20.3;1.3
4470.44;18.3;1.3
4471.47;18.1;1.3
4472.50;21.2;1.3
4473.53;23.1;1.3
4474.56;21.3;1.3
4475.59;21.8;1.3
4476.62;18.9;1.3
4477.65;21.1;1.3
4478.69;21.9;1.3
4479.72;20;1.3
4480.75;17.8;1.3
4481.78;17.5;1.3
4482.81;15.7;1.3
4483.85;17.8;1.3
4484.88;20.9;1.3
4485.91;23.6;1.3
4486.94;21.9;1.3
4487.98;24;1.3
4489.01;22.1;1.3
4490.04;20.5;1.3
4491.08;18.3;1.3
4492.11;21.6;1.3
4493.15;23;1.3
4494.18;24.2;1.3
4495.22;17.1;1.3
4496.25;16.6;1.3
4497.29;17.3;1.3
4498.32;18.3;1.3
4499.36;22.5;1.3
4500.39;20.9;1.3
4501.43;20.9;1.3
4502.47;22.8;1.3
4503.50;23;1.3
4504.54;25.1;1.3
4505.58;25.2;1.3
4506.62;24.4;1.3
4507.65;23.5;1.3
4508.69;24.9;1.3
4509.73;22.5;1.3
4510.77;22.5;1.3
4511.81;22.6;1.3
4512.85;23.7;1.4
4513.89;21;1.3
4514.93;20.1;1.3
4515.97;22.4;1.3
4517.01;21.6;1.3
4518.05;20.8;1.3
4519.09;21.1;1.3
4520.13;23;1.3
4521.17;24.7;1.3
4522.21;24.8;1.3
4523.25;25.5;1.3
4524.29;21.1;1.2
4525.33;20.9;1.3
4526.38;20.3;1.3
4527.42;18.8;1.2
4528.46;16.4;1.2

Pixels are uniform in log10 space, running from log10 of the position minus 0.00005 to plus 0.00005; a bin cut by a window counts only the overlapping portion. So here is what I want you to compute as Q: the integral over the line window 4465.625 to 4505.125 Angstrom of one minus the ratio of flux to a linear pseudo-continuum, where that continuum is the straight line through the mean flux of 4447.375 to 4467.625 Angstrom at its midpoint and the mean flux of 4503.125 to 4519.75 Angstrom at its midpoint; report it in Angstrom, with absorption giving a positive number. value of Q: -1.6 Angstrom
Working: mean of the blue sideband 16.5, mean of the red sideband 22.8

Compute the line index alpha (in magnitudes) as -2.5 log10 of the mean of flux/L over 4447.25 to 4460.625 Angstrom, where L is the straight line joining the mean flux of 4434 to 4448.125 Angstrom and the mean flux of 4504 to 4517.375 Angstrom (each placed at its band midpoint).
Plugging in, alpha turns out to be 0.13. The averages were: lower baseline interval 16.7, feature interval 15.9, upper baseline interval 23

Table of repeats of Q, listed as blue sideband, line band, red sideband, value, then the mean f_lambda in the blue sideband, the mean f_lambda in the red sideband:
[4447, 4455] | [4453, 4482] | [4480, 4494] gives 2.24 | 18.3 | 20.5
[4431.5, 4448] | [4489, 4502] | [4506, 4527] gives 0.55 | 17.2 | 22.6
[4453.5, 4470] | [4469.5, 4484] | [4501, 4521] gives -1.24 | 16.2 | 22.7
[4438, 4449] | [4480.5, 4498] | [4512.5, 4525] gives 0.74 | 18.5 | 22.5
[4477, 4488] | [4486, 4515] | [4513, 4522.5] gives -1.03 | 20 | 22.2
